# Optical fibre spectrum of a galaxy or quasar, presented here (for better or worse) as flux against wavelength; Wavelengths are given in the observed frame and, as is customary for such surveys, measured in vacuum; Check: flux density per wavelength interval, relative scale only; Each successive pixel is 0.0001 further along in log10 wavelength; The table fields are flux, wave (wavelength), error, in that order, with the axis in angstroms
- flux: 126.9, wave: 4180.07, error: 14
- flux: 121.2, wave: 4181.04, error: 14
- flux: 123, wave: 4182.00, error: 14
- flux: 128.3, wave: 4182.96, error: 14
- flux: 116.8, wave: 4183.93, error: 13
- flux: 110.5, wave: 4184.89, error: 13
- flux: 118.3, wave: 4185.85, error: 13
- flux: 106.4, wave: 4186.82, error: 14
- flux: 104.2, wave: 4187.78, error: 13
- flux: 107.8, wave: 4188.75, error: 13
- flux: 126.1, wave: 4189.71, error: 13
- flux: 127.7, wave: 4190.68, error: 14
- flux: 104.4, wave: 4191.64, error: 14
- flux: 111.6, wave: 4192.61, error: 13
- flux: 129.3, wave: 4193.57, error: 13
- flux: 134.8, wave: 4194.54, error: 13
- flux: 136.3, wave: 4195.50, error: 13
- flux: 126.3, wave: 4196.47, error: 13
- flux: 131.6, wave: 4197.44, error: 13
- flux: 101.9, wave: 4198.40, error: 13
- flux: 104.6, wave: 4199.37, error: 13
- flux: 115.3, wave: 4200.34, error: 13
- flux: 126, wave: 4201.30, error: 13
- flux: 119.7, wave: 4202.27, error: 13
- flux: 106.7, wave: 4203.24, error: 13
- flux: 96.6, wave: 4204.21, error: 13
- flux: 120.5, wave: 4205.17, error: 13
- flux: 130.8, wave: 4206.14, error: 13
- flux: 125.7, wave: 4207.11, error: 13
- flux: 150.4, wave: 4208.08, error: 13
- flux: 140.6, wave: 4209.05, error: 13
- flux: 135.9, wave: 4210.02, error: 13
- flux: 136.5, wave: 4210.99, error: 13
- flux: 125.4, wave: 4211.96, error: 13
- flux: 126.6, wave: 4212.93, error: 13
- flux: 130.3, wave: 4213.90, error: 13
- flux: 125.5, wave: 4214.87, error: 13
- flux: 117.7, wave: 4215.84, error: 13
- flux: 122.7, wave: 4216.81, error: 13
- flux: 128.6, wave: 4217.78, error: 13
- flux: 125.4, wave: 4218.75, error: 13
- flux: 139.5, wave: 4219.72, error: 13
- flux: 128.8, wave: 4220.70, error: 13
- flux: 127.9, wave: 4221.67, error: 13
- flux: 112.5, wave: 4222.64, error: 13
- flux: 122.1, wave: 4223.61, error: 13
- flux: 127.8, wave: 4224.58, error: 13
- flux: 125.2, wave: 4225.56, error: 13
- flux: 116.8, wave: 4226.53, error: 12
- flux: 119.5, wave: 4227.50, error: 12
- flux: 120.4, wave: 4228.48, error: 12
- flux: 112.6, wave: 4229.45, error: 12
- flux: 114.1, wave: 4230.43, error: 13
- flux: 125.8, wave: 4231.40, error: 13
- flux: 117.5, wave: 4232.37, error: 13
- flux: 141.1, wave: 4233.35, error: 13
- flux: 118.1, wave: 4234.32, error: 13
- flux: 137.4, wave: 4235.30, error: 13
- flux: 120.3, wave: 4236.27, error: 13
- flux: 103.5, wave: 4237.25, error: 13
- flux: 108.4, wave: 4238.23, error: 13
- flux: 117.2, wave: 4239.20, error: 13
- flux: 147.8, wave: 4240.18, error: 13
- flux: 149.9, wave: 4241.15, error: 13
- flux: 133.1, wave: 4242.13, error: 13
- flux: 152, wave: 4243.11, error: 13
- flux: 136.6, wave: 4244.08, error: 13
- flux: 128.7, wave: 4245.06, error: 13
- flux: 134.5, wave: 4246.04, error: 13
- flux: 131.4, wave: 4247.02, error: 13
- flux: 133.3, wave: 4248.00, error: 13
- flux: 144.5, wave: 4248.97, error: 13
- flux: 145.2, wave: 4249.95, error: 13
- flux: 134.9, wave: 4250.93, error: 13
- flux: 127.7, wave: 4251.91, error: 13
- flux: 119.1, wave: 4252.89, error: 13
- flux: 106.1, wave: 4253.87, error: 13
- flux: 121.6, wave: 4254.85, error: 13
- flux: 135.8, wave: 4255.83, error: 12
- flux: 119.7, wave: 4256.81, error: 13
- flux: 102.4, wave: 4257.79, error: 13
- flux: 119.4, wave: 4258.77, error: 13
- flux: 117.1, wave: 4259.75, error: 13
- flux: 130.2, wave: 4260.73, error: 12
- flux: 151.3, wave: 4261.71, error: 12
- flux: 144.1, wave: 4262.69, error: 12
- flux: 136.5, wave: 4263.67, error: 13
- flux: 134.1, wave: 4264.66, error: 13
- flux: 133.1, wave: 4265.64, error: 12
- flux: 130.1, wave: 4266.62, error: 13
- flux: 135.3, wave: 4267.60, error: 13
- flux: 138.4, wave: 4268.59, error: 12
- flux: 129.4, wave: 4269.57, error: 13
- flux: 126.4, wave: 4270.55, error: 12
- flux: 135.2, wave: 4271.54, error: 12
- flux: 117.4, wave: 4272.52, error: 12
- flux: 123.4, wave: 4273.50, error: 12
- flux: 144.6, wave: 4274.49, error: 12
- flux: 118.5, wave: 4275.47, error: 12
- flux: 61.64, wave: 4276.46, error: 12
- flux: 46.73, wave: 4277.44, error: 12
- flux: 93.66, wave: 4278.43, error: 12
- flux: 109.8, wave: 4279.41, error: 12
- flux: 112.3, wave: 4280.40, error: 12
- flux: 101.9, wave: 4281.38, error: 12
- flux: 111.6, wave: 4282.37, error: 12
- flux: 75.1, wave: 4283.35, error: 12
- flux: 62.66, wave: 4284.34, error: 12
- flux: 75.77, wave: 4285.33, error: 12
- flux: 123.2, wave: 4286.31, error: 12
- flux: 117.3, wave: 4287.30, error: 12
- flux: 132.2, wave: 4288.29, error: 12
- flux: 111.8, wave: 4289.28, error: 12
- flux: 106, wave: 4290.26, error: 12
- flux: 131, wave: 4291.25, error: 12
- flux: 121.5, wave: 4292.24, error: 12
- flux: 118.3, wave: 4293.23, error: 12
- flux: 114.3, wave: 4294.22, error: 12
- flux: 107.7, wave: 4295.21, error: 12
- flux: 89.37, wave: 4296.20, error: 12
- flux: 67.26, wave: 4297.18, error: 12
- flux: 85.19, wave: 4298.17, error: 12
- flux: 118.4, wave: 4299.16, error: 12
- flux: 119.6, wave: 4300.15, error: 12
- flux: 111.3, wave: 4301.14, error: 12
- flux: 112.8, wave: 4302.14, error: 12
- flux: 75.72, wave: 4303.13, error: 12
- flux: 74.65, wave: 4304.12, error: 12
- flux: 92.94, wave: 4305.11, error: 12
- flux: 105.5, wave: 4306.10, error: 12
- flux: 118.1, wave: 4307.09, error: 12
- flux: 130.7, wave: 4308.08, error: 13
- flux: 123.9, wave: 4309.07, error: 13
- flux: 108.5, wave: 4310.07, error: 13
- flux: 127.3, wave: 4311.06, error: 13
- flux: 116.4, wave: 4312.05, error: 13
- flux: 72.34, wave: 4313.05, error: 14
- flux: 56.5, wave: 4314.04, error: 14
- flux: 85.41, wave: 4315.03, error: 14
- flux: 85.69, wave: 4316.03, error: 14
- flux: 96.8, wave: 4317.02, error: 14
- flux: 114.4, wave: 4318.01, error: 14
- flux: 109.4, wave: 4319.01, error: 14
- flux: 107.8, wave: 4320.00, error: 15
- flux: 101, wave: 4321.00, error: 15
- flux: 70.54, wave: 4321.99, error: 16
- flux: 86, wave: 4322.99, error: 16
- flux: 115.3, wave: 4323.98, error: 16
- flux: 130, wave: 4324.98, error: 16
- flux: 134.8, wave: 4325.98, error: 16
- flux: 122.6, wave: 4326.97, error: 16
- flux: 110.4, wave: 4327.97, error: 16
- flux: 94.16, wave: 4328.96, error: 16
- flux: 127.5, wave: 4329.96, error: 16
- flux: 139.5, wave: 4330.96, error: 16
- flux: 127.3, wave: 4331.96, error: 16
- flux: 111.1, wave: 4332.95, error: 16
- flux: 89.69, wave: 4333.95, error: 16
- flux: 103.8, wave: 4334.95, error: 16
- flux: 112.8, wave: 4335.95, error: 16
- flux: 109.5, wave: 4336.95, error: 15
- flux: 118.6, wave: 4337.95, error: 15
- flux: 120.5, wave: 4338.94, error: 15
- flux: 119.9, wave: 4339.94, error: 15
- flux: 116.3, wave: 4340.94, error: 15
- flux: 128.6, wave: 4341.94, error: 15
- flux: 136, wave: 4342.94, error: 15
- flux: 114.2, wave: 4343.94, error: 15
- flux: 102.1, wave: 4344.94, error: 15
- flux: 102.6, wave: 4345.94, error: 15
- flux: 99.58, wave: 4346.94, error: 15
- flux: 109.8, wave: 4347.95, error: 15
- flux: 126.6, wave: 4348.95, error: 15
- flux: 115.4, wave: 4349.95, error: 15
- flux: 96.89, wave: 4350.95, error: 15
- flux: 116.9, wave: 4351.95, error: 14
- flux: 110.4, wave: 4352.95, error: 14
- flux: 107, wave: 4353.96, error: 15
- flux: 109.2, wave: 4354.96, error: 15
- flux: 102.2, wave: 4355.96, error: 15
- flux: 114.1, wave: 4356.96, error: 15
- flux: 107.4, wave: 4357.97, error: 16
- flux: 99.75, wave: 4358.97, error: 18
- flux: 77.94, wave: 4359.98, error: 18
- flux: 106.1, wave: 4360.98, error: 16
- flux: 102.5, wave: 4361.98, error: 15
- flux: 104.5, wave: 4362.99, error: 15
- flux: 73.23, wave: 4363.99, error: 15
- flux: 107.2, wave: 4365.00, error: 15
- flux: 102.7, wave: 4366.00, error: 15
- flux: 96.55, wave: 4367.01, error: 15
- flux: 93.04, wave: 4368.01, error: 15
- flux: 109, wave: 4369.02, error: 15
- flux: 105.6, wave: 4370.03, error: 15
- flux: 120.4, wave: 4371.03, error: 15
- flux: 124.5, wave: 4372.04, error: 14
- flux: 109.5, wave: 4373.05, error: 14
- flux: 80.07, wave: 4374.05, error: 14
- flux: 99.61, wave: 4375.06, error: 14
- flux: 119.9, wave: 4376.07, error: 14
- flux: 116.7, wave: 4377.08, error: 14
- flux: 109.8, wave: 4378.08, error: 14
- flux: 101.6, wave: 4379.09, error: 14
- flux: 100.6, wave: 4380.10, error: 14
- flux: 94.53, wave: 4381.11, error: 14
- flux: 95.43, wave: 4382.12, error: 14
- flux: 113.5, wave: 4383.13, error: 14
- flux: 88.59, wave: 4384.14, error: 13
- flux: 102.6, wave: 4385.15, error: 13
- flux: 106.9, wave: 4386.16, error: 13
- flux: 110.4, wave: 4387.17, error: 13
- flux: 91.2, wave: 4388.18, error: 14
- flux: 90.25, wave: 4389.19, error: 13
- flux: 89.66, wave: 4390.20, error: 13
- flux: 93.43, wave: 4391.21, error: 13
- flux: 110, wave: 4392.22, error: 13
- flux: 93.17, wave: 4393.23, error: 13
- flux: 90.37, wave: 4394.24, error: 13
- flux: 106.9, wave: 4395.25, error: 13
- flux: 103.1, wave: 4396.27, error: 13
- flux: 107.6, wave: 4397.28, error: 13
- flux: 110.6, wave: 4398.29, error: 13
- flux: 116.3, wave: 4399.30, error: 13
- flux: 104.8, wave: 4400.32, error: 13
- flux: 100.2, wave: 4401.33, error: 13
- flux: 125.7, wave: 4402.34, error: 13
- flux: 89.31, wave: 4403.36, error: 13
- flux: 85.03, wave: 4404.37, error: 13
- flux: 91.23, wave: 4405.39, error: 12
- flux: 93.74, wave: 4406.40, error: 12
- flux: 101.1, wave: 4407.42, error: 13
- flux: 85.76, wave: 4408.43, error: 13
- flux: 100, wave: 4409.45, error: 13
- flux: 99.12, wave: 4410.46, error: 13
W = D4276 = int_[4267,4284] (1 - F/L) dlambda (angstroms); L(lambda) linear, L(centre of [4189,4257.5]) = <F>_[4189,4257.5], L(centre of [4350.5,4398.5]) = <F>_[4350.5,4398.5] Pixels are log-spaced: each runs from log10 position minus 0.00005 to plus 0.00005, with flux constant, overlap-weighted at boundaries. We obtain 1.1 angstroms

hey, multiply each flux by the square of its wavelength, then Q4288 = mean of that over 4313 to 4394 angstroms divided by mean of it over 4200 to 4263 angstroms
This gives 0.9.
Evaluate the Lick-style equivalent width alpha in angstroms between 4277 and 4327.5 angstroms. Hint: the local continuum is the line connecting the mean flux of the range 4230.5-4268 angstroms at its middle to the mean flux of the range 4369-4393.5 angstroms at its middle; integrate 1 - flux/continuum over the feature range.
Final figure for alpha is 6.77 angstroms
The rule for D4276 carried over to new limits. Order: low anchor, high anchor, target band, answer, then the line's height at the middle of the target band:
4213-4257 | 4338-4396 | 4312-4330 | 1.9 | 113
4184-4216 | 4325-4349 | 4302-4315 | 1.9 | 117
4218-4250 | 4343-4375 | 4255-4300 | 2.3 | 120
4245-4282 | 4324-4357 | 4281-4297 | 1.9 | 120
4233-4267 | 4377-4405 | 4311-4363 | 2.0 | 112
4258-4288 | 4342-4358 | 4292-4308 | 1.6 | 114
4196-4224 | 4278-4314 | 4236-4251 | -2.1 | 116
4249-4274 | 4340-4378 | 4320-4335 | 0.4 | 114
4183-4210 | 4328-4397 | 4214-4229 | -0.8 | 118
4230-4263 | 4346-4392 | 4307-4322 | 1.6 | 115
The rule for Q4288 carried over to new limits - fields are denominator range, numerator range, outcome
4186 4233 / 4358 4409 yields 0.90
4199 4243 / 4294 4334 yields 0.88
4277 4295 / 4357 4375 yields 1.01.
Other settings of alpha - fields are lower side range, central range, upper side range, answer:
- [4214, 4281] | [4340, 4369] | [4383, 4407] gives 0.1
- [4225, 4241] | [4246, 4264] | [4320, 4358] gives -1.3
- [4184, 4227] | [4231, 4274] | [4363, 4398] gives -4.6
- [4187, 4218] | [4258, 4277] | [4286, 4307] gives -2.7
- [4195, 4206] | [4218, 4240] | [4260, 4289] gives -1.1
